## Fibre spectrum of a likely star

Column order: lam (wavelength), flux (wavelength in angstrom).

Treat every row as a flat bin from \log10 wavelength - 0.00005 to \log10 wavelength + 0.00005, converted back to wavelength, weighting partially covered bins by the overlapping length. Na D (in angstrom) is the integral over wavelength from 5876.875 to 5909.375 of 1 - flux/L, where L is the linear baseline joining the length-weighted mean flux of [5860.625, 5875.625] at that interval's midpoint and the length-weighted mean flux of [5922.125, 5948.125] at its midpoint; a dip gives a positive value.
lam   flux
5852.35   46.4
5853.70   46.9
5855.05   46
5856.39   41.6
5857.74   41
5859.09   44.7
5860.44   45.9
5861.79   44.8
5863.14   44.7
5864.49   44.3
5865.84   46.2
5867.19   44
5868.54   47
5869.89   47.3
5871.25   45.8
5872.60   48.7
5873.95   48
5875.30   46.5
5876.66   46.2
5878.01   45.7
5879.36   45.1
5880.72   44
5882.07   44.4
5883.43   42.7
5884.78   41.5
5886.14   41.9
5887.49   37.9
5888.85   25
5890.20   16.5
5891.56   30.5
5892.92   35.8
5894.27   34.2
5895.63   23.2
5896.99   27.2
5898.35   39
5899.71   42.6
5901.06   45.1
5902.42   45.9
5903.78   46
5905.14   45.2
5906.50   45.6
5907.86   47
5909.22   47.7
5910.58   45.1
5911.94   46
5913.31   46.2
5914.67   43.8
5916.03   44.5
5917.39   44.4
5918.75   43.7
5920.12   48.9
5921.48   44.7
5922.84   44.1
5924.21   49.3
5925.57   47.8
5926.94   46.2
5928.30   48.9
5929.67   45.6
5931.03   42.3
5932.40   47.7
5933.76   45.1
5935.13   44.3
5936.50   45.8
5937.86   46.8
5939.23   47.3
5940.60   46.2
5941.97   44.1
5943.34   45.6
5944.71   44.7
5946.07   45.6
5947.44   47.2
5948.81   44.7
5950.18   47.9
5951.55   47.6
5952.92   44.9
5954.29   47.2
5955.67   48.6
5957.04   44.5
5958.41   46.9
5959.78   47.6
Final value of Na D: 4.9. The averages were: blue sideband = 46.1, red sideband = 46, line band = 39.1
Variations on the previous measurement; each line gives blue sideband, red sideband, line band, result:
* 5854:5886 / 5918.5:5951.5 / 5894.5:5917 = 1.6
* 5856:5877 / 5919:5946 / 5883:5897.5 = 4.2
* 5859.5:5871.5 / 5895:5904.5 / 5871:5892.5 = 1.0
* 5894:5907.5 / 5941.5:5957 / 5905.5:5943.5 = -2.7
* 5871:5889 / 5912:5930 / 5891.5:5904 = 2.2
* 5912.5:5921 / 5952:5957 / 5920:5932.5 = -0.2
